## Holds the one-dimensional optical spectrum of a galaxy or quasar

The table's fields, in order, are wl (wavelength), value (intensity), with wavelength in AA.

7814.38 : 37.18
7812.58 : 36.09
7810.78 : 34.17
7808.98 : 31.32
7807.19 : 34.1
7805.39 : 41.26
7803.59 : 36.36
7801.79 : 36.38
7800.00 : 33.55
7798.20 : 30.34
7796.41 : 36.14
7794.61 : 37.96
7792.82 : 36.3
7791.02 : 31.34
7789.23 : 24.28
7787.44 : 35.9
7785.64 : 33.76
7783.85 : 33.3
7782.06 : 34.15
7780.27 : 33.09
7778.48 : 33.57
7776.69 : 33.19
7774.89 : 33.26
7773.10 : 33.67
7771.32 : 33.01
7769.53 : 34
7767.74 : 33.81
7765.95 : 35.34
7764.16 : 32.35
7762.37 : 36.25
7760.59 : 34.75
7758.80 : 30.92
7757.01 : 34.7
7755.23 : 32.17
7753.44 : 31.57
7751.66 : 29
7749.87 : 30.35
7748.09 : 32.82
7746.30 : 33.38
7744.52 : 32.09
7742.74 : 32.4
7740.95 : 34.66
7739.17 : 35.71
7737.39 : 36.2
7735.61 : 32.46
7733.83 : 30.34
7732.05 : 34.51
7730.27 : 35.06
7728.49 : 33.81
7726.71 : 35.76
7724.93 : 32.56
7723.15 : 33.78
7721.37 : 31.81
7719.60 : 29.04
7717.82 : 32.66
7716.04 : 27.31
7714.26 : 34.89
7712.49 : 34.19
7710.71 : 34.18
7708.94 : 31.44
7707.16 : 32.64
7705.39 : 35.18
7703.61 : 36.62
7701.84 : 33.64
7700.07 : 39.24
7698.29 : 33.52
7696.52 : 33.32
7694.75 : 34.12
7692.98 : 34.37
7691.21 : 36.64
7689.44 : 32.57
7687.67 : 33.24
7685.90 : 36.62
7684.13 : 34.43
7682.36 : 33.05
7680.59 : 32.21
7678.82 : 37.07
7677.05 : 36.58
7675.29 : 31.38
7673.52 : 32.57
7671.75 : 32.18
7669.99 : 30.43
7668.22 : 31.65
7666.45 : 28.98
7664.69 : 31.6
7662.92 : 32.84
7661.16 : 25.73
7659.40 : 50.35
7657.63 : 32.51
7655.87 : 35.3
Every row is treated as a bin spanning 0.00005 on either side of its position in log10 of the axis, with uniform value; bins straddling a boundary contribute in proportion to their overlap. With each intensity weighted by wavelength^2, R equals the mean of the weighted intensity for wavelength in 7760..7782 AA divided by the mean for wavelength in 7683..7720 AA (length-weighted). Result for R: 1.0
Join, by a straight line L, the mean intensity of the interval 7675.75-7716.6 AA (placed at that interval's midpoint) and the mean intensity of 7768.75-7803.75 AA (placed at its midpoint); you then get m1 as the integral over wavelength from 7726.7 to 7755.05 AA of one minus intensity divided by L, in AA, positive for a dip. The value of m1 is 0.77 AA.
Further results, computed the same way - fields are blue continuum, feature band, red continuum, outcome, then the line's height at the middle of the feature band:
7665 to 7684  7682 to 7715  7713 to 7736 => -1.81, 32.6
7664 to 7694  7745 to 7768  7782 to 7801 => 0.34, 33.3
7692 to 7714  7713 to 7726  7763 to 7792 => 0.86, 34.1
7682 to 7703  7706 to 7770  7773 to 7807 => 2.52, 34.4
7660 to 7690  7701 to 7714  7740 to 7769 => -0.49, 32.8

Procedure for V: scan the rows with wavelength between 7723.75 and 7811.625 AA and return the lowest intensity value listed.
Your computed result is 24.28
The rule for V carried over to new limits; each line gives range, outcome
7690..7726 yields 27.31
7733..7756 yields 29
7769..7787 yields 33.01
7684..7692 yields 32.57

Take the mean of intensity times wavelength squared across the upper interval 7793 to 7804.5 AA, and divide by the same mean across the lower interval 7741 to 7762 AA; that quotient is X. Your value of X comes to 1.1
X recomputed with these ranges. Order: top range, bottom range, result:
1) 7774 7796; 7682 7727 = 1.01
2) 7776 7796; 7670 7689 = 1.02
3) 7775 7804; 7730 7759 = 1.04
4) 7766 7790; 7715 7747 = 1.02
